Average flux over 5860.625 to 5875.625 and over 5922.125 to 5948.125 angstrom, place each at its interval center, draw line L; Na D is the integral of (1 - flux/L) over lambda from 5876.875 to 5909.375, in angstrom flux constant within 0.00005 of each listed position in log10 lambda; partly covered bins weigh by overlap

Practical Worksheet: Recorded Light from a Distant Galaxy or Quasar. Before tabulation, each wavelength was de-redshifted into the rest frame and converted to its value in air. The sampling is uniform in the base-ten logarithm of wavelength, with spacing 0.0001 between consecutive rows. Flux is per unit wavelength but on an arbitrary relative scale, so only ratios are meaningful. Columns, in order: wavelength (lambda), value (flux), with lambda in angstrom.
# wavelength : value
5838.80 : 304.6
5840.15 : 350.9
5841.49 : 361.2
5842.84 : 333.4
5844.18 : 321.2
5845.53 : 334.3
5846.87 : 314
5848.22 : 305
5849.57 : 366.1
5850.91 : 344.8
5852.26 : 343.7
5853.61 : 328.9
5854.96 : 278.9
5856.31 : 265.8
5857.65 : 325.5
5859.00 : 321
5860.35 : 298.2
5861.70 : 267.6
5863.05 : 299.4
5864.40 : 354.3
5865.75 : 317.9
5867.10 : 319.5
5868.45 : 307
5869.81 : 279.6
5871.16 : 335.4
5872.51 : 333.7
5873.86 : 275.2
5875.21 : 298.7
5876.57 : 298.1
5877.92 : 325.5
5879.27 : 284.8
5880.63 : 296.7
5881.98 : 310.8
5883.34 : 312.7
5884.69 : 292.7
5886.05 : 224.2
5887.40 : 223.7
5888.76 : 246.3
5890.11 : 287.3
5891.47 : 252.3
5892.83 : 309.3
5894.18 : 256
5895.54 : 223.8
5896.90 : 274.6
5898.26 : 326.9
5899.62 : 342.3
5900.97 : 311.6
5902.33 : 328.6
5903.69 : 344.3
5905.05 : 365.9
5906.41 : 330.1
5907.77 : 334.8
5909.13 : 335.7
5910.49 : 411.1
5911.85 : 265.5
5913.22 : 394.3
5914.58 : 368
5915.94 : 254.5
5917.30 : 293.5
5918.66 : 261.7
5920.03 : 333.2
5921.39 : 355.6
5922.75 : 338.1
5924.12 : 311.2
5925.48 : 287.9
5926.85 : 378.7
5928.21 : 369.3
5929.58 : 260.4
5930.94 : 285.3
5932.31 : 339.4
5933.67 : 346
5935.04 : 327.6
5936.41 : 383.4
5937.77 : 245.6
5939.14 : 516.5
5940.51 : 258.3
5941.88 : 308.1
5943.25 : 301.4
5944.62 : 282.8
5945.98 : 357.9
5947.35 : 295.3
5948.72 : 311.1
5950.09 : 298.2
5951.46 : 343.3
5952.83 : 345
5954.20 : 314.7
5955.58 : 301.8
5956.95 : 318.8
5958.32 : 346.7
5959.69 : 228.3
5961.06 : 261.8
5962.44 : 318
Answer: 1.83 angstrom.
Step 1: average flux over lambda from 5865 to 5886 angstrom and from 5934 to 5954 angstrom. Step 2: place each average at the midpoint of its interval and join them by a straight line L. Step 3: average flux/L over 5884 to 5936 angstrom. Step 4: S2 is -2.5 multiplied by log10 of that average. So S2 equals 0.02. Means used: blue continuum 304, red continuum 327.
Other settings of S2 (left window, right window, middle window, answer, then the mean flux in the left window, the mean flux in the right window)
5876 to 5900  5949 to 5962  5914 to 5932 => -0.074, 282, 307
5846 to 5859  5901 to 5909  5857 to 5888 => 0.091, 320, 338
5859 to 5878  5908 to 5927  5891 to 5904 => 0.080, 308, 326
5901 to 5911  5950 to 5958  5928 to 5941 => -0.002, 347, 323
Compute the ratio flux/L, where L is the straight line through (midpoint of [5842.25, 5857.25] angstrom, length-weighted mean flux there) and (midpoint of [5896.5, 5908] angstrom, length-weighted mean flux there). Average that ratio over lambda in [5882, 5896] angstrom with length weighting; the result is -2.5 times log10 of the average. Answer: 0.23 mag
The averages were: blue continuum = 322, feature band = 266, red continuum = 330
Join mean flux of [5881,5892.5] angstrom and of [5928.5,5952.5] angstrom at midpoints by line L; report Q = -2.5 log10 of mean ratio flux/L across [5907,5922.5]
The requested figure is -0.107 mag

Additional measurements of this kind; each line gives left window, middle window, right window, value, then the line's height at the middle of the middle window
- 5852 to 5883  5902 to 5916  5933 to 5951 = -0.085 mag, 317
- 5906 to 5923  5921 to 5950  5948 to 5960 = -0.015 mag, 321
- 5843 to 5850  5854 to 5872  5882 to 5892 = -0.015 mag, 302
